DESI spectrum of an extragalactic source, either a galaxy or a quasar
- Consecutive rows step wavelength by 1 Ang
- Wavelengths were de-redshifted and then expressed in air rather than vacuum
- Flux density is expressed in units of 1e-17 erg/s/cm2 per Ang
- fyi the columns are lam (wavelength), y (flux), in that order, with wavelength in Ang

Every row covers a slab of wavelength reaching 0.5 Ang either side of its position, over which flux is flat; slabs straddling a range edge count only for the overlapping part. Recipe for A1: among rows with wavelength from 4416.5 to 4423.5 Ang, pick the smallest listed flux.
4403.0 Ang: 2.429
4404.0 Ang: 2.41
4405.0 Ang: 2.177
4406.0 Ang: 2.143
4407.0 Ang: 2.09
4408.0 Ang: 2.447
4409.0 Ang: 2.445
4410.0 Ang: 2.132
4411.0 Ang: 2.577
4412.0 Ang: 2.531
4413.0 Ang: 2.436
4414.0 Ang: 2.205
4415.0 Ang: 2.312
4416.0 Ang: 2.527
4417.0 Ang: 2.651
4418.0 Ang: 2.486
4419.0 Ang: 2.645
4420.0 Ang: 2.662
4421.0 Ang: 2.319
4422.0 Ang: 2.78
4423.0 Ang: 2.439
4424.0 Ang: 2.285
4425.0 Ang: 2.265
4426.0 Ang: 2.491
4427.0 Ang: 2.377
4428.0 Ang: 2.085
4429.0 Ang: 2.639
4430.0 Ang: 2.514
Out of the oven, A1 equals 2.319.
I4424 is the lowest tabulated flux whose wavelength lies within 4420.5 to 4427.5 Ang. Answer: 2.265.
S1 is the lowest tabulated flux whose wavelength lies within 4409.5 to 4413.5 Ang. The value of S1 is 2.132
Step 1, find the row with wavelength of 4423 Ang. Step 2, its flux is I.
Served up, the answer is 2.439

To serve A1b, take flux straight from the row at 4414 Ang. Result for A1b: 2.205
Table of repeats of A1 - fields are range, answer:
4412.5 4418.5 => 2.205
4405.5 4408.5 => 2.09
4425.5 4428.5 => 2.085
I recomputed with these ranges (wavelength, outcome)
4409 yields 2.445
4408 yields 2.447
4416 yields 2.527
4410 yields 2.132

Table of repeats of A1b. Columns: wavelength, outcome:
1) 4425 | 2.265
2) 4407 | 2.09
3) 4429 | 2.639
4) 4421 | 2.319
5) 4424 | 2.285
